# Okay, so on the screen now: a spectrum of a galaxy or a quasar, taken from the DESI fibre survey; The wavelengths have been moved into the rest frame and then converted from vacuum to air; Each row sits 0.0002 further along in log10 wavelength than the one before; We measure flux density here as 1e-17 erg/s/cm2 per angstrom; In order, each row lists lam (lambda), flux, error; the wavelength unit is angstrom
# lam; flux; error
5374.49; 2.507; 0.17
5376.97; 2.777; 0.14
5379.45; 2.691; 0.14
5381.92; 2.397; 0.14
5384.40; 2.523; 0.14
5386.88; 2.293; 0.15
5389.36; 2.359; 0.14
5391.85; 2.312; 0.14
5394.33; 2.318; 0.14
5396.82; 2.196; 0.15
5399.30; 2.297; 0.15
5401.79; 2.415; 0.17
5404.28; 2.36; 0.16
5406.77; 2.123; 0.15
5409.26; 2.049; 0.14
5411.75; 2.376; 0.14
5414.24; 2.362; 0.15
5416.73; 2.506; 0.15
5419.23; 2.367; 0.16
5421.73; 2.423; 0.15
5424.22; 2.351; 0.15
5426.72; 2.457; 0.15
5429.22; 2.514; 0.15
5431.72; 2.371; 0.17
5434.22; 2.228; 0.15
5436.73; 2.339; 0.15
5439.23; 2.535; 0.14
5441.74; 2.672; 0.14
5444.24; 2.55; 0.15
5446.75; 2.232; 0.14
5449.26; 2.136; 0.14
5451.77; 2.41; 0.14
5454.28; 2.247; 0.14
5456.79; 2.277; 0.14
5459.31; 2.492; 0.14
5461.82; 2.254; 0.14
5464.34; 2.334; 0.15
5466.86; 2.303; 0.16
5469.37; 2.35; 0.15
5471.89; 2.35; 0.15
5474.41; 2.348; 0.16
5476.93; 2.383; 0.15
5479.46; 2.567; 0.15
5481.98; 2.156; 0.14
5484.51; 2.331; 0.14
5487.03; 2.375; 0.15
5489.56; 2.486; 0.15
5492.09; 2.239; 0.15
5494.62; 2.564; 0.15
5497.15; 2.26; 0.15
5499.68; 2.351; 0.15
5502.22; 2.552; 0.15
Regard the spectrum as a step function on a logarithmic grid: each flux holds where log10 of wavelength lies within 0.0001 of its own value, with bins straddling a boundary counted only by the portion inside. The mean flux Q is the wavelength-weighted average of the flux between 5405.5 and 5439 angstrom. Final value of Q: 2.35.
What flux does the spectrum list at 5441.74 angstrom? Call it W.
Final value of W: 2.672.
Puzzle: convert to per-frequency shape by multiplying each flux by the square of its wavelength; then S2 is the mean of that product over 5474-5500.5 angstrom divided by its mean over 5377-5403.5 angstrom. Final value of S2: 1.02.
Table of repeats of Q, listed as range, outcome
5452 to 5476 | 2.33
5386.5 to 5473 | 2.35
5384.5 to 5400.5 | 2.31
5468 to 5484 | 2.36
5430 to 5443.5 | 2.44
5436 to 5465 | 2.37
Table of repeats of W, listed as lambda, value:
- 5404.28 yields 2.36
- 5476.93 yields 2.383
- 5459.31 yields 2.492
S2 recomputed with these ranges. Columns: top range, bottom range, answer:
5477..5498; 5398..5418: 1.06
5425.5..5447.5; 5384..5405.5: 1.06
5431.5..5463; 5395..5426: 1.03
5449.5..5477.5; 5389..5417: 1.04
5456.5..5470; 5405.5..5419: 1.04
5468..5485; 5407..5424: 1.03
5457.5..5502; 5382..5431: 1.03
